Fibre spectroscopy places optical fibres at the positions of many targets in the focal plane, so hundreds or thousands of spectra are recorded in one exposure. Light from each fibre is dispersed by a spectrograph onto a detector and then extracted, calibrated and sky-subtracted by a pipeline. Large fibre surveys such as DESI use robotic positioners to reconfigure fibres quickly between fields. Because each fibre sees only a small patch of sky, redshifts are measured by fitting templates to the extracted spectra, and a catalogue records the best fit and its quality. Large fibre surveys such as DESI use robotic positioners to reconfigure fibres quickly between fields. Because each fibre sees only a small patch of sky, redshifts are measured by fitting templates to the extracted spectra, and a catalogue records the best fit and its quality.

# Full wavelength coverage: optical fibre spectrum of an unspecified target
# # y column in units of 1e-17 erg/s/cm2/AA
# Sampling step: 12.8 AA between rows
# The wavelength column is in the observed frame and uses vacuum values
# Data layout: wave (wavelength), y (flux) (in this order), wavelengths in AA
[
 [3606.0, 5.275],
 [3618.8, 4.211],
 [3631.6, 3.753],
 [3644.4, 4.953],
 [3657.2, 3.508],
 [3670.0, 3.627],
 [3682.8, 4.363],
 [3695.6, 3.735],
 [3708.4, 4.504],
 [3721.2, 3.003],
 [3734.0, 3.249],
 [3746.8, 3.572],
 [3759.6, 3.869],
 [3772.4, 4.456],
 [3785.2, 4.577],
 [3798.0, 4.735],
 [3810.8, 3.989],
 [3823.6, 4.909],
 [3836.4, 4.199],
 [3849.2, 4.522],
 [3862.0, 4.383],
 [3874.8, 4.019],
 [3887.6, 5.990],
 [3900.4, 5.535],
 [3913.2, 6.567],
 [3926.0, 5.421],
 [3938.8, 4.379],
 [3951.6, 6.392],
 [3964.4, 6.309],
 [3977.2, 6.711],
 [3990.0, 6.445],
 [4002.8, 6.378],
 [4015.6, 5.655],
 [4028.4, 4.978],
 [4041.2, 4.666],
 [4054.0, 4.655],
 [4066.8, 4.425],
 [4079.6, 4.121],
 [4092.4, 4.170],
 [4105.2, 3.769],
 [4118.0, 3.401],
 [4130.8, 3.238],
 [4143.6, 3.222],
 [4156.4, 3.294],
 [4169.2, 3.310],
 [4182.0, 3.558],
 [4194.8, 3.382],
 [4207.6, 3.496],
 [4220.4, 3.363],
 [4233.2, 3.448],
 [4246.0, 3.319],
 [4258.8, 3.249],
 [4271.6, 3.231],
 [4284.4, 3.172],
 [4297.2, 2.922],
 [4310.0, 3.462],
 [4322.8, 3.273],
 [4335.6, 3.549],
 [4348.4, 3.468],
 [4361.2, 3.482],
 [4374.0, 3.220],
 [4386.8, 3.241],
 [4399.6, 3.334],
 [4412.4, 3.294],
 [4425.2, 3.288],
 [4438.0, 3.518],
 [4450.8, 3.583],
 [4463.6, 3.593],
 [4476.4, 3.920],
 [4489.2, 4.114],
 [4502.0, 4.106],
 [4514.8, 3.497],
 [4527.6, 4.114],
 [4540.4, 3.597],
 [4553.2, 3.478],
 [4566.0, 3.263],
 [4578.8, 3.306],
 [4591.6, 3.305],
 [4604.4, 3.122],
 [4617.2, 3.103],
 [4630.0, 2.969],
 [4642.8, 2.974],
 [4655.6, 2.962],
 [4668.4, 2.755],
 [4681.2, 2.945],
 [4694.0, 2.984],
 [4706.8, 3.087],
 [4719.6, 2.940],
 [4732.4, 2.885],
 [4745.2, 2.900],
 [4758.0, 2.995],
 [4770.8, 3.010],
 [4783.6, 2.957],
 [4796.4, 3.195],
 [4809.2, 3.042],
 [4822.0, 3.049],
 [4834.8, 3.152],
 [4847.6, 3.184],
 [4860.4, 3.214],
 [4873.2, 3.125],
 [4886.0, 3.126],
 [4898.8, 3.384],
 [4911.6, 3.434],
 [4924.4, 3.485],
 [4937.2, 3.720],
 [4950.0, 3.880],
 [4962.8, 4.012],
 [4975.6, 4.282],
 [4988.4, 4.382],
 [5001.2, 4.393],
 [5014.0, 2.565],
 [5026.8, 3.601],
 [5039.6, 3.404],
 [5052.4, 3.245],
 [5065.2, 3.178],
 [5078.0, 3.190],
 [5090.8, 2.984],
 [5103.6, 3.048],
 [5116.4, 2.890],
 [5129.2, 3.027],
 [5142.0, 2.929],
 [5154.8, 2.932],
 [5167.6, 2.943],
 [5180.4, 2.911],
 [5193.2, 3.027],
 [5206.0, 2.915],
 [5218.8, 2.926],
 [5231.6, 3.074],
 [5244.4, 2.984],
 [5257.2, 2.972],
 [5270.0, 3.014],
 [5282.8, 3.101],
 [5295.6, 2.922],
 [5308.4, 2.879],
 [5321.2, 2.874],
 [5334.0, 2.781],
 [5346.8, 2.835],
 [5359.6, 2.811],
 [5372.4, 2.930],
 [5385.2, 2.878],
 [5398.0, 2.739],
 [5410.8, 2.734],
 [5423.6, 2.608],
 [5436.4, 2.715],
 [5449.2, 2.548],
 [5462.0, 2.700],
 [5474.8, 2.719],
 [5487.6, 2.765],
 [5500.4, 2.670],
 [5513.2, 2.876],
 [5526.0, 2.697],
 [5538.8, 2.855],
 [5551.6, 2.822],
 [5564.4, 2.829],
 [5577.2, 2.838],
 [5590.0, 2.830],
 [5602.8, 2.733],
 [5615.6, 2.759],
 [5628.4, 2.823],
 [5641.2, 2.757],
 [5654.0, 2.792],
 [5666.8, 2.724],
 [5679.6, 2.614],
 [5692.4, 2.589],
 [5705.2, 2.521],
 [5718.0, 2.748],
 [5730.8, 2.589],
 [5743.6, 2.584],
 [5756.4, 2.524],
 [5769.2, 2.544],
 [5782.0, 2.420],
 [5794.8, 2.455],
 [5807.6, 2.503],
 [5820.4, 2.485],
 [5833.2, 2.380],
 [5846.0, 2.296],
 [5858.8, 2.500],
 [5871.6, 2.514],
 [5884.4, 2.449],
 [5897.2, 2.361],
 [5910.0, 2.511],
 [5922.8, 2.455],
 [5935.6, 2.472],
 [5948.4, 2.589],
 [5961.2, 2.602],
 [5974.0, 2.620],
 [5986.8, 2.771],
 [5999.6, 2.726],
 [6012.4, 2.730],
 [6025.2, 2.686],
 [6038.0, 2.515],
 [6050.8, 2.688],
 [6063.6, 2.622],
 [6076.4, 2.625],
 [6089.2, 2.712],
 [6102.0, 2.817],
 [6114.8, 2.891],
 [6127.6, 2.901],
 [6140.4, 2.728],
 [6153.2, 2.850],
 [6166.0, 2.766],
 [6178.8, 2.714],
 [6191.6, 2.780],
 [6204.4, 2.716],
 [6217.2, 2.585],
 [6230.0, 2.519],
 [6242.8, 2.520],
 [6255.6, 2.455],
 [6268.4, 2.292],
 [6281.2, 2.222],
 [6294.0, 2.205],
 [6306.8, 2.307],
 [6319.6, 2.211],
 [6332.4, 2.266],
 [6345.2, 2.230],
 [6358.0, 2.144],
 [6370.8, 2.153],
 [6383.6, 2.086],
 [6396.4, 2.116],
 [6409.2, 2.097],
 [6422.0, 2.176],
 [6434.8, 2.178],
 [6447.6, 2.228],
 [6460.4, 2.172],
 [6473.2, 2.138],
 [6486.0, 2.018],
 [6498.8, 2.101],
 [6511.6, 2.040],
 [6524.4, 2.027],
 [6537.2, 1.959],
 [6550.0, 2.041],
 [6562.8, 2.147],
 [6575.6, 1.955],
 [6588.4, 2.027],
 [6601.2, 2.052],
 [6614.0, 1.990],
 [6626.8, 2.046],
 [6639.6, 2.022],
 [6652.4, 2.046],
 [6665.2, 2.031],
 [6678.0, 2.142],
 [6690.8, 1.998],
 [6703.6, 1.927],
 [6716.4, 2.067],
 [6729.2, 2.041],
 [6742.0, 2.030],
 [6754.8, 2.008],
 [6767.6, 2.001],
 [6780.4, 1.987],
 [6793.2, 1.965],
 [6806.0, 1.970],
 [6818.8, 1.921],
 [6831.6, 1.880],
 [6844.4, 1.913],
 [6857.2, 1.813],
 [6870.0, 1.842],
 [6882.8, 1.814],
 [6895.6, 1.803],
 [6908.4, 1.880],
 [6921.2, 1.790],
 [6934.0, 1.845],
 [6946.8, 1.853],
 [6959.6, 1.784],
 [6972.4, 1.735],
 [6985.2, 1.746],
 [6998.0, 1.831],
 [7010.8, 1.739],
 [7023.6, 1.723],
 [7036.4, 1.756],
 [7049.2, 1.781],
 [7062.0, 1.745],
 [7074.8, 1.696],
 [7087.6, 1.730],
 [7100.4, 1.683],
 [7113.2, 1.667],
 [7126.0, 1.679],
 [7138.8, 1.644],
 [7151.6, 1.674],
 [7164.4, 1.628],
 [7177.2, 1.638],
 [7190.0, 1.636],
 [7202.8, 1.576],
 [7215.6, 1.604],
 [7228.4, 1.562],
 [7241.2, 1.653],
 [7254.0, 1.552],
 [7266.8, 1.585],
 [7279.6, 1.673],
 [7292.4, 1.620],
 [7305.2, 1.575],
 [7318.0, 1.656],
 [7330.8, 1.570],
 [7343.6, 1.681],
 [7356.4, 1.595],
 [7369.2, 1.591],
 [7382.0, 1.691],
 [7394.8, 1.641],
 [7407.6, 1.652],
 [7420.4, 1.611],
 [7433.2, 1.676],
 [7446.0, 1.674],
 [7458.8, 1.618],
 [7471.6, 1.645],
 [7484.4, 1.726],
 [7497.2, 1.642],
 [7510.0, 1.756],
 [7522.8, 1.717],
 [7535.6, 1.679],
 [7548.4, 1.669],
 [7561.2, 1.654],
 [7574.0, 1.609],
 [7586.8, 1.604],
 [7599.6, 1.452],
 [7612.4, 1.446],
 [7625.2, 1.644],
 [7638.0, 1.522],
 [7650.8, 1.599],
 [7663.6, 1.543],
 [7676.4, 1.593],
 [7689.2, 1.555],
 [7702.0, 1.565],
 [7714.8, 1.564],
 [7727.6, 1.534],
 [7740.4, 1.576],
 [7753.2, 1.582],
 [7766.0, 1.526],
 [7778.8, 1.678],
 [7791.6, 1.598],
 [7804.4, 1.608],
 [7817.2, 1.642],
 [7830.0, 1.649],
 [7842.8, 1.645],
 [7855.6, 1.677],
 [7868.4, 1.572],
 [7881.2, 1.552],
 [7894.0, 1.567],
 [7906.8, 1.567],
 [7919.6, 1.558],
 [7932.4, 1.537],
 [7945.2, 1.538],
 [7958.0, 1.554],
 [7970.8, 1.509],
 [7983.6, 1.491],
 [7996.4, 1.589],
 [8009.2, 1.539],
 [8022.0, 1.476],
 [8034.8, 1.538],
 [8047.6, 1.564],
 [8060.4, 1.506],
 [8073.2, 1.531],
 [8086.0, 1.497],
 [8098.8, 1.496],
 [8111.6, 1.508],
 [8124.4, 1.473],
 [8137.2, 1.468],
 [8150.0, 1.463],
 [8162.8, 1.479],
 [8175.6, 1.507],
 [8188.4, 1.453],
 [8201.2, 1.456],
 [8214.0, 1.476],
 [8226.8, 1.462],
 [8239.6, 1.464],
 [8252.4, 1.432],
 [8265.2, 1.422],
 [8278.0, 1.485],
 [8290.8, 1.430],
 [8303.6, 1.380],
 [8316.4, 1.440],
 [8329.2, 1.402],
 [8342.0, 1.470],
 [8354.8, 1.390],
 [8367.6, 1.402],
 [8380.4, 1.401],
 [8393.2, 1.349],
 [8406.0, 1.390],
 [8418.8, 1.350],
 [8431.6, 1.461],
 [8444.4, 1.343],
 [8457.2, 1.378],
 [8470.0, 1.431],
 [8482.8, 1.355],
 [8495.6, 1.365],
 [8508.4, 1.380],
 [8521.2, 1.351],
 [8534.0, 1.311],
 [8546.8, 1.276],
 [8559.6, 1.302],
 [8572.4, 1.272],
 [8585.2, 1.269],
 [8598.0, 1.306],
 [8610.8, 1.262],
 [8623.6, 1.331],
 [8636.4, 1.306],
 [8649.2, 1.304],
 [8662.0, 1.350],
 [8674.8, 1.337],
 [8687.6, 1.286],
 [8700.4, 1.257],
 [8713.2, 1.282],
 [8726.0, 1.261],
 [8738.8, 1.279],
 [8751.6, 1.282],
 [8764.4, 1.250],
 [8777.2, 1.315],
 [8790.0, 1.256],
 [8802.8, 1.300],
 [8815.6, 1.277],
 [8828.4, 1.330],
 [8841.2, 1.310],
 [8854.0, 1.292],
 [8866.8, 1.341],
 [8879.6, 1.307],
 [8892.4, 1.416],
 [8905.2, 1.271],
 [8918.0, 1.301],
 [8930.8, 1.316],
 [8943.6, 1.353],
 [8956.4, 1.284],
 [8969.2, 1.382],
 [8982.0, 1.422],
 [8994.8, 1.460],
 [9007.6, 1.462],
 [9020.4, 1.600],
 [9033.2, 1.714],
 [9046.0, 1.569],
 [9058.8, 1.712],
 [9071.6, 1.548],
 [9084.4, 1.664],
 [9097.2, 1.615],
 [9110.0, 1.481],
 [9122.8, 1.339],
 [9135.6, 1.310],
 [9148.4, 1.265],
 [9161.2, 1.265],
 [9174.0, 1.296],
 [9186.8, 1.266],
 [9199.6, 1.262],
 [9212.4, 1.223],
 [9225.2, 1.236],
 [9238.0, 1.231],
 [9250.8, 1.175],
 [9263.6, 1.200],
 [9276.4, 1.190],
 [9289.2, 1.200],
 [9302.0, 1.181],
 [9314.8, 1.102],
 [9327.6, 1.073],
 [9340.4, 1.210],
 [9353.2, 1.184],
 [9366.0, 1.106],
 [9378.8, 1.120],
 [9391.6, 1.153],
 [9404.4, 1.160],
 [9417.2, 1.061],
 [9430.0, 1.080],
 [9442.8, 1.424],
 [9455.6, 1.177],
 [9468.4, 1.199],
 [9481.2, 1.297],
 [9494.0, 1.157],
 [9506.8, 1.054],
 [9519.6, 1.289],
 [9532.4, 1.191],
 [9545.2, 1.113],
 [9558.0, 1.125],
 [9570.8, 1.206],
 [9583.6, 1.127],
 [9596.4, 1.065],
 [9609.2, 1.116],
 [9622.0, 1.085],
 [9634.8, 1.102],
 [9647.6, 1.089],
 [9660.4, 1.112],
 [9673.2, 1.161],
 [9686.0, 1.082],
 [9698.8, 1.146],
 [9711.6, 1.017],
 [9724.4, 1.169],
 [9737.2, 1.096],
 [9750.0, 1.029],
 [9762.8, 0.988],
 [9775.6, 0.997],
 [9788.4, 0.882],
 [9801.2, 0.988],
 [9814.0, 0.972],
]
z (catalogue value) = 2.225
